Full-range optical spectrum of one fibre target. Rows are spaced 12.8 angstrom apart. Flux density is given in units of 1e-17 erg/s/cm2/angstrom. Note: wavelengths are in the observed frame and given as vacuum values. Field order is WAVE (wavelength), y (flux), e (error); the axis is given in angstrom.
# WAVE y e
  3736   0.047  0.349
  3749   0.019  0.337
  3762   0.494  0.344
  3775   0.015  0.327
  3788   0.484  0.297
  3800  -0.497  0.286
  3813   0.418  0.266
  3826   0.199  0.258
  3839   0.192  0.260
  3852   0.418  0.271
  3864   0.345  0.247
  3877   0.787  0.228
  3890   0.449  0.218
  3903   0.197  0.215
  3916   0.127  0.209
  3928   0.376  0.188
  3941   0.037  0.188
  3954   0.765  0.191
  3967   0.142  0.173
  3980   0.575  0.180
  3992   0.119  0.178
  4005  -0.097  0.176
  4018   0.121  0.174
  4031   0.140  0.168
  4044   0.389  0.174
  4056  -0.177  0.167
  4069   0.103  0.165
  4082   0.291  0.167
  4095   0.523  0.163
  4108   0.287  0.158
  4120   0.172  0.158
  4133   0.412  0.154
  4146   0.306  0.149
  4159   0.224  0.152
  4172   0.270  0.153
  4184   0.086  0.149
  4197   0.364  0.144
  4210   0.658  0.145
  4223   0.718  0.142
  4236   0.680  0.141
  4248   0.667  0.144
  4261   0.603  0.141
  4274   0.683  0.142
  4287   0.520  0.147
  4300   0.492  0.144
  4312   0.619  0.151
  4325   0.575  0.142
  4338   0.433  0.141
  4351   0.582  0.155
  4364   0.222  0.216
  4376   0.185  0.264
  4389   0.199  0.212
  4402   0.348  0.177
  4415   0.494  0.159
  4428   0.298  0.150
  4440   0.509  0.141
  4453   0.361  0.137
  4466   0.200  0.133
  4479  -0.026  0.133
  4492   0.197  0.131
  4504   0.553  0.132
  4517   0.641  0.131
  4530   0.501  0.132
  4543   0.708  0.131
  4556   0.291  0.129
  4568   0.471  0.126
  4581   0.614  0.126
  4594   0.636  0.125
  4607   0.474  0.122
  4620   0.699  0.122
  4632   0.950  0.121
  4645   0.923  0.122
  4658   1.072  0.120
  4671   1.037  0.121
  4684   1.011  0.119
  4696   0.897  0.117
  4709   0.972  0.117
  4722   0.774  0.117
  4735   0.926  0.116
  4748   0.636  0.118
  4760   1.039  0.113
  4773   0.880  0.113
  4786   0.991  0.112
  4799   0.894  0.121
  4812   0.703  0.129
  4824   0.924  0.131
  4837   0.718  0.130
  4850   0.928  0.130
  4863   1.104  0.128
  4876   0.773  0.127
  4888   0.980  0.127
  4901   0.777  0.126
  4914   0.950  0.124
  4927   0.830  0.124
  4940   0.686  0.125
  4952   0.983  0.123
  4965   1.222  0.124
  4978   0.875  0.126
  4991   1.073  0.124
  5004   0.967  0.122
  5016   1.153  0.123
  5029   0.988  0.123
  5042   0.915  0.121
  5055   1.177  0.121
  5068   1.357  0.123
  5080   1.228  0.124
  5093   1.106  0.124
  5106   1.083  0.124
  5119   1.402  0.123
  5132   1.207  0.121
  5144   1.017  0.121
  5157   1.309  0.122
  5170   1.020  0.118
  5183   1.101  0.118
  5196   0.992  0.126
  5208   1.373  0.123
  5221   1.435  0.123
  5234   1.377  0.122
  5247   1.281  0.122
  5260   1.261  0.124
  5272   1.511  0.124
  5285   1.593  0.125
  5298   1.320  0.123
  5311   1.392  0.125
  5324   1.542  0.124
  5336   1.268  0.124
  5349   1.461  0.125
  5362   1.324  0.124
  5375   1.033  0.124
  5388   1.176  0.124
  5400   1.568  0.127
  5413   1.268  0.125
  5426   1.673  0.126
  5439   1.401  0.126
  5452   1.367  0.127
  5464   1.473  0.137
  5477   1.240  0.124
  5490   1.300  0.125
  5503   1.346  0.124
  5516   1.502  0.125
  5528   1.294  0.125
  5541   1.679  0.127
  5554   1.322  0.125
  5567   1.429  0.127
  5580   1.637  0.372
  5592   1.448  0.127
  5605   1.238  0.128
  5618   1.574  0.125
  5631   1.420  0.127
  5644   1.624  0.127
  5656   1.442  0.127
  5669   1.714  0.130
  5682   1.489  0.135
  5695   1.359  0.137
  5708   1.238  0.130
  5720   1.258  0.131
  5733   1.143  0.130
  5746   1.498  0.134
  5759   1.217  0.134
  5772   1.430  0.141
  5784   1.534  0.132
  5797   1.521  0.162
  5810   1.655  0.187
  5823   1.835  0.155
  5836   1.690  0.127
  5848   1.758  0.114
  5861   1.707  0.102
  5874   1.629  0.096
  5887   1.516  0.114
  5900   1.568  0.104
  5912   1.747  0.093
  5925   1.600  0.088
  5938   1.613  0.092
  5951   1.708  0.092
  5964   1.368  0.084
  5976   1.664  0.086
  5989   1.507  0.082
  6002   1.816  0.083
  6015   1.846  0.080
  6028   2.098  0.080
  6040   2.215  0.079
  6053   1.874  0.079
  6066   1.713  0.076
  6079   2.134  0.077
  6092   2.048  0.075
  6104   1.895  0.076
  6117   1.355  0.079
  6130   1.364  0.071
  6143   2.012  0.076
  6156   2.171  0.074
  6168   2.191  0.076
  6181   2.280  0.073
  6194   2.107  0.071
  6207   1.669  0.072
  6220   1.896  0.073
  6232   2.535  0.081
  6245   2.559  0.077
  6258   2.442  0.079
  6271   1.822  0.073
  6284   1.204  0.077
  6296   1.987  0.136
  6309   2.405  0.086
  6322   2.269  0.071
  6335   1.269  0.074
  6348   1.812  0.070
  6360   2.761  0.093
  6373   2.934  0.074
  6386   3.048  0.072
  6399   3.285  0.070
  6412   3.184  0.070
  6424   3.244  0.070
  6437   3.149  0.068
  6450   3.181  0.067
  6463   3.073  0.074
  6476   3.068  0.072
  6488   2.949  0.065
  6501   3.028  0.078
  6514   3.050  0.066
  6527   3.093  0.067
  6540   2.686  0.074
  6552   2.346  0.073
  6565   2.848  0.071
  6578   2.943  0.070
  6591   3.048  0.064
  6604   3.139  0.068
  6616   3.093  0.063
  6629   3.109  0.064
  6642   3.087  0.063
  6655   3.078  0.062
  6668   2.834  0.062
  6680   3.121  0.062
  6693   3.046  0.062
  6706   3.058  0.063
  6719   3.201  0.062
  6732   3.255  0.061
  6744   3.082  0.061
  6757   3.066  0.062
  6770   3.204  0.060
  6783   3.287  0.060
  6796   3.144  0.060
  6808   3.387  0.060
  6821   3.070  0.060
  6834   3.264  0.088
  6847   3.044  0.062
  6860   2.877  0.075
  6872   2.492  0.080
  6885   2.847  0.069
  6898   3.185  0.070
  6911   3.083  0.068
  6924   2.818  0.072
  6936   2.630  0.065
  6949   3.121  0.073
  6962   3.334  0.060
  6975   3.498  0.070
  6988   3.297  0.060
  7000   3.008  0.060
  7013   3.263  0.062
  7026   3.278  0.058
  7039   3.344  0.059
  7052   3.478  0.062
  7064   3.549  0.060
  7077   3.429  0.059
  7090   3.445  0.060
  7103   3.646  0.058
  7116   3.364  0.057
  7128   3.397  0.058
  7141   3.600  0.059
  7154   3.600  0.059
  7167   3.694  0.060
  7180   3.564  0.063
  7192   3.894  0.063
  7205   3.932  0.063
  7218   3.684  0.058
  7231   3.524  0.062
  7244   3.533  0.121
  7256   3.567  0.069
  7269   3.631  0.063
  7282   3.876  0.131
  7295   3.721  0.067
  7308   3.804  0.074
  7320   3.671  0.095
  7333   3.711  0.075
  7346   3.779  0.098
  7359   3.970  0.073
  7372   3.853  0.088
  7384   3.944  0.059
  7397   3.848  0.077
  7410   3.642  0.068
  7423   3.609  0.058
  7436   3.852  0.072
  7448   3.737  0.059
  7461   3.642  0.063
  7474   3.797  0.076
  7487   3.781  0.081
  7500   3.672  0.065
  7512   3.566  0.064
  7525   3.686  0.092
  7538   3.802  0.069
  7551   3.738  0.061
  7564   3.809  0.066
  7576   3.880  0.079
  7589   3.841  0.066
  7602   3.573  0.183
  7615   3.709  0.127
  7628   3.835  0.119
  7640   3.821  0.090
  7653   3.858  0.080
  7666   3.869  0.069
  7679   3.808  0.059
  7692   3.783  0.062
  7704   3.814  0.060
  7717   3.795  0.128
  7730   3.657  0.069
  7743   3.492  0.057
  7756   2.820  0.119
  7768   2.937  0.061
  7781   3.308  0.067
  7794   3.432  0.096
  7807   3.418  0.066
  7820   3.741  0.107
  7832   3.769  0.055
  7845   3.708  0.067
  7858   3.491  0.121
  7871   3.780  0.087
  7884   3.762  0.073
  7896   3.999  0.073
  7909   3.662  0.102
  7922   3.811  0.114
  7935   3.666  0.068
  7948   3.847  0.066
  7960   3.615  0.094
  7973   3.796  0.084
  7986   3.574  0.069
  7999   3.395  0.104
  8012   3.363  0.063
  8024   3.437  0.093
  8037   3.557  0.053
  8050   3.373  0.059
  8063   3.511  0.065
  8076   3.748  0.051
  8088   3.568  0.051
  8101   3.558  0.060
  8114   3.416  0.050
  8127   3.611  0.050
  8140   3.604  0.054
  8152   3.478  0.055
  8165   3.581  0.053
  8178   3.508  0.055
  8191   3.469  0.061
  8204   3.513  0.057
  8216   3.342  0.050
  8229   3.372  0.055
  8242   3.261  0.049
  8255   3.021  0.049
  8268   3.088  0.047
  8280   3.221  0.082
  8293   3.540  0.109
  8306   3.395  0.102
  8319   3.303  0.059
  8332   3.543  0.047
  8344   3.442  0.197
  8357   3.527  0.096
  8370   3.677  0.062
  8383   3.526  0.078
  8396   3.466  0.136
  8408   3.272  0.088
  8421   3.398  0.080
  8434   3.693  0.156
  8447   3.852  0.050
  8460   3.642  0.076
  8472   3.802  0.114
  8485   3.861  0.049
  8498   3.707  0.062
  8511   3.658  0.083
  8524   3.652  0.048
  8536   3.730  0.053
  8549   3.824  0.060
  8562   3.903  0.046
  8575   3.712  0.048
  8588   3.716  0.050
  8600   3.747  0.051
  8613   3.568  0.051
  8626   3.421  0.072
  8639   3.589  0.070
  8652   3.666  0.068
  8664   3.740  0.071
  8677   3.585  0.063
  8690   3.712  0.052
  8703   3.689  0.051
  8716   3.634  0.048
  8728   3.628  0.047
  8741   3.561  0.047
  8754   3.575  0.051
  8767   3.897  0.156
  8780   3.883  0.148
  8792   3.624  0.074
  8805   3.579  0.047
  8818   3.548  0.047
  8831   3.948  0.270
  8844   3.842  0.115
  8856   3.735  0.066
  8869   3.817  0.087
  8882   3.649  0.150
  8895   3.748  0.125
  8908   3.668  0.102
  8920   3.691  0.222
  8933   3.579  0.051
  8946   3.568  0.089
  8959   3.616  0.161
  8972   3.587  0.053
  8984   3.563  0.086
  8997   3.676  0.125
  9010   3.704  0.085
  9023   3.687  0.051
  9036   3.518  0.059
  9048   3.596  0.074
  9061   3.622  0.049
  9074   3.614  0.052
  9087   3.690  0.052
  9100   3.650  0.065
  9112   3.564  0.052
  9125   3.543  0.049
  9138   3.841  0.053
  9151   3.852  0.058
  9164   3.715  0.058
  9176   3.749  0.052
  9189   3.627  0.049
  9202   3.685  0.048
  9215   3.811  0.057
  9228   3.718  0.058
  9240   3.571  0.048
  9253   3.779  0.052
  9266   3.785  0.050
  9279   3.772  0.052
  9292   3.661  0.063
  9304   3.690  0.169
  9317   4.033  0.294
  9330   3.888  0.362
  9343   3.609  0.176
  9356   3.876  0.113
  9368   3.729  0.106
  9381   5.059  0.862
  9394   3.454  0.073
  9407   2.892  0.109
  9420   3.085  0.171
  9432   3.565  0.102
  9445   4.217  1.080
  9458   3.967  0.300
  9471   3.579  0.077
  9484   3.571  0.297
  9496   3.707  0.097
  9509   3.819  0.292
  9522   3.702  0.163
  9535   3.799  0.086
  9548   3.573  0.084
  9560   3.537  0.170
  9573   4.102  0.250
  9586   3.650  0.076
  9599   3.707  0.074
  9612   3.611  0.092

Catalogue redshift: 0.60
